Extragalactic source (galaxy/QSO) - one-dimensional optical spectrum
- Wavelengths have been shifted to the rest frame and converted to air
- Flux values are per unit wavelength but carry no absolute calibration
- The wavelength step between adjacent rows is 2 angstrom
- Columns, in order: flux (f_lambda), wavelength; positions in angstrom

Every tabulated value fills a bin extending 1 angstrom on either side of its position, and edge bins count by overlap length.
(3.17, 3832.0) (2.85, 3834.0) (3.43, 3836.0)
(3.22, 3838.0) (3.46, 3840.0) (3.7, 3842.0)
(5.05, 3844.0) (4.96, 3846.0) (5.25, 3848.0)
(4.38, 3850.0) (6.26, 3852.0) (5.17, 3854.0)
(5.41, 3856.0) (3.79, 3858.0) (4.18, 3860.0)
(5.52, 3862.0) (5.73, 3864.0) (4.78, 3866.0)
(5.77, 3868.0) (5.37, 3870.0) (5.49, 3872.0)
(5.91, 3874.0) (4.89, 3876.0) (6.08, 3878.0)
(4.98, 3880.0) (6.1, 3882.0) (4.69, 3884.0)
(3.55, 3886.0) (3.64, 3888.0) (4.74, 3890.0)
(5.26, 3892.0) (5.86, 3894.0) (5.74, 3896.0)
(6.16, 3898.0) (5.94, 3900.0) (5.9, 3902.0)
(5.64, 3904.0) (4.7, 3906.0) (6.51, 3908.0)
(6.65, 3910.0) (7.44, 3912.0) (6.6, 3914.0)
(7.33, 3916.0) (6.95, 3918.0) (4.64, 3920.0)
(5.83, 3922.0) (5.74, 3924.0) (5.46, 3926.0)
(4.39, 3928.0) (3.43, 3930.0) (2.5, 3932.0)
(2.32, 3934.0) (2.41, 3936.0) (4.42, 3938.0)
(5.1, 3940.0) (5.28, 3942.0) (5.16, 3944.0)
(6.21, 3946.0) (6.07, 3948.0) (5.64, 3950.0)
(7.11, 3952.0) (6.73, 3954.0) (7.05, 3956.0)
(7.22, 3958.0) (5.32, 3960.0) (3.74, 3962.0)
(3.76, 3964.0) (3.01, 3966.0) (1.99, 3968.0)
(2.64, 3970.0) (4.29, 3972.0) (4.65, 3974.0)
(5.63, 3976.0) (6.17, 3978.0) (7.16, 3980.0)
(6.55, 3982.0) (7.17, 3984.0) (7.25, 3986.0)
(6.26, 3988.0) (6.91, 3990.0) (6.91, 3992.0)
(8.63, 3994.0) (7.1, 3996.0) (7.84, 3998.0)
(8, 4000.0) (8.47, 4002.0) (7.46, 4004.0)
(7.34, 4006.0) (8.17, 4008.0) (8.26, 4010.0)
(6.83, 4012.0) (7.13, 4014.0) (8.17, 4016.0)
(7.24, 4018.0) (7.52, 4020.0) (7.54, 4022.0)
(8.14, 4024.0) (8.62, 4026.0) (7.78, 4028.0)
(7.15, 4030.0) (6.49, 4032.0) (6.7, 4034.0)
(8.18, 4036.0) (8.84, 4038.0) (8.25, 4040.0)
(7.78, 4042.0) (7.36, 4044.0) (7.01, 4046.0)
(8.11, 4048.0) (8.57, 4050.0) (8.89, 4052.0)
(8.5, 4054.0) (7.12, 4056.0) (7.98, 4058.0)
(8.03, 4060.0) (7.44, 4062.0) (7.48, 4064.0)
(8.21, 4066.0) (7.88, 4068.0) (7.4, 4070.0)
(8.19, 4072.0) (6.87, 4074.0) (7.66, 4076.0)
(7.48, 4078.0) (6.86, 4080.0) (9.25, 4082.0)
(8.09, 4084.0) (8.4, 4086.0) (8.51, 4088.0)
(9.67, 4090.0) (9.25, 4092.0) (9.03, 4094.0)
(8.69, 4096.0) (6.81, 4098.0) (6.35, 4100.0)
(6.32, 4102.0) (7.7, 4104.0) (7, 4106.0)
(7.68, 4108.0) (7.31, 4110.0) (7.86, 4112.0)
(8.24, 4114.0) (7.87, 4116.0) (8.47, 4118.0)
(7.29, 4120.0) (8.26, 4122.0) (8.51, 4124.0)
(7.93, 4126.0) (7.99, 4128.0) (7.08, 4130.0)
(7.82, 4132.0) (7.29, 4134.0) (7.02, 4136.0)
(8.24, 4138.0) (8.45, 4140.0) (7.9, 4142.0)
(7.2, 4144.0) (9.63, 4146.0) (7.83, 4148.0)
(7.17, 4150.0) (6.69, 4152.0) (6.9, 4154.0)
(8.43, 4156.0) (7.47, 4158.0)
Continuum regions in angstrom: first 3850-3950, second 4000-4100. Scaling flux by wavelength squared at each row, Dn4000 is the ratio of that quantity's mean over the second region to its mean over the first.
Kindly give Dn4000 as 1.6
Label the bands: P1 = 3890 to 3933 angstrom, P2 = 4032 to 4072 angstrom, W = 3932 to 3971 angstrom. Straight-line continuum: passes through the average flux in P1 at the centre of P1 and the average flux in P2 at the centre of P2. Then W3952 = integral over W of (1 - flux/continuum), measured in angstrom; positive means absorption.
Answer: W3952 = 9.5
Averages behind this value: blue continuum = 5.63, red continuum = 7.85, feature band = 4.74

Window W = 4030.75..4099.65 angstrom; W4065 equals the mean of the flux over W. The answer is 7.95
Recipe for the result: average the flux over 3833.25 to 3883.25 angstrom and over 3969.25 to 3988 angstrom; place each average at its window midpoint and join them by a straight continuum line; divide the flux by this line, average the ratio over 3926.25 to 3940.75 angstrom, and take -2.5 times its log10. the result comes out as 0.46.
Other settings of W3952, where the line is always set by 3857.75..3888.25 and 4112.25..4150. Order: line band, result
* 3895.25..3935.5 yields 0.59 angstrom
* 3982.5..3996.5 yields -1.72 angstrom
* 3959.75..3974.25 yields 6.12 angstrom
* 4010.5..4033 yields -2.69 angstrom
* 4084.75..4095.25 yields -2.07 angstrom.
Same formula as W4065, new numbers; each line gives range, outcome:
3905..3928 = 6.09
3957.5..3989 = 5.14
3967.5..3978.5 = 4.24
